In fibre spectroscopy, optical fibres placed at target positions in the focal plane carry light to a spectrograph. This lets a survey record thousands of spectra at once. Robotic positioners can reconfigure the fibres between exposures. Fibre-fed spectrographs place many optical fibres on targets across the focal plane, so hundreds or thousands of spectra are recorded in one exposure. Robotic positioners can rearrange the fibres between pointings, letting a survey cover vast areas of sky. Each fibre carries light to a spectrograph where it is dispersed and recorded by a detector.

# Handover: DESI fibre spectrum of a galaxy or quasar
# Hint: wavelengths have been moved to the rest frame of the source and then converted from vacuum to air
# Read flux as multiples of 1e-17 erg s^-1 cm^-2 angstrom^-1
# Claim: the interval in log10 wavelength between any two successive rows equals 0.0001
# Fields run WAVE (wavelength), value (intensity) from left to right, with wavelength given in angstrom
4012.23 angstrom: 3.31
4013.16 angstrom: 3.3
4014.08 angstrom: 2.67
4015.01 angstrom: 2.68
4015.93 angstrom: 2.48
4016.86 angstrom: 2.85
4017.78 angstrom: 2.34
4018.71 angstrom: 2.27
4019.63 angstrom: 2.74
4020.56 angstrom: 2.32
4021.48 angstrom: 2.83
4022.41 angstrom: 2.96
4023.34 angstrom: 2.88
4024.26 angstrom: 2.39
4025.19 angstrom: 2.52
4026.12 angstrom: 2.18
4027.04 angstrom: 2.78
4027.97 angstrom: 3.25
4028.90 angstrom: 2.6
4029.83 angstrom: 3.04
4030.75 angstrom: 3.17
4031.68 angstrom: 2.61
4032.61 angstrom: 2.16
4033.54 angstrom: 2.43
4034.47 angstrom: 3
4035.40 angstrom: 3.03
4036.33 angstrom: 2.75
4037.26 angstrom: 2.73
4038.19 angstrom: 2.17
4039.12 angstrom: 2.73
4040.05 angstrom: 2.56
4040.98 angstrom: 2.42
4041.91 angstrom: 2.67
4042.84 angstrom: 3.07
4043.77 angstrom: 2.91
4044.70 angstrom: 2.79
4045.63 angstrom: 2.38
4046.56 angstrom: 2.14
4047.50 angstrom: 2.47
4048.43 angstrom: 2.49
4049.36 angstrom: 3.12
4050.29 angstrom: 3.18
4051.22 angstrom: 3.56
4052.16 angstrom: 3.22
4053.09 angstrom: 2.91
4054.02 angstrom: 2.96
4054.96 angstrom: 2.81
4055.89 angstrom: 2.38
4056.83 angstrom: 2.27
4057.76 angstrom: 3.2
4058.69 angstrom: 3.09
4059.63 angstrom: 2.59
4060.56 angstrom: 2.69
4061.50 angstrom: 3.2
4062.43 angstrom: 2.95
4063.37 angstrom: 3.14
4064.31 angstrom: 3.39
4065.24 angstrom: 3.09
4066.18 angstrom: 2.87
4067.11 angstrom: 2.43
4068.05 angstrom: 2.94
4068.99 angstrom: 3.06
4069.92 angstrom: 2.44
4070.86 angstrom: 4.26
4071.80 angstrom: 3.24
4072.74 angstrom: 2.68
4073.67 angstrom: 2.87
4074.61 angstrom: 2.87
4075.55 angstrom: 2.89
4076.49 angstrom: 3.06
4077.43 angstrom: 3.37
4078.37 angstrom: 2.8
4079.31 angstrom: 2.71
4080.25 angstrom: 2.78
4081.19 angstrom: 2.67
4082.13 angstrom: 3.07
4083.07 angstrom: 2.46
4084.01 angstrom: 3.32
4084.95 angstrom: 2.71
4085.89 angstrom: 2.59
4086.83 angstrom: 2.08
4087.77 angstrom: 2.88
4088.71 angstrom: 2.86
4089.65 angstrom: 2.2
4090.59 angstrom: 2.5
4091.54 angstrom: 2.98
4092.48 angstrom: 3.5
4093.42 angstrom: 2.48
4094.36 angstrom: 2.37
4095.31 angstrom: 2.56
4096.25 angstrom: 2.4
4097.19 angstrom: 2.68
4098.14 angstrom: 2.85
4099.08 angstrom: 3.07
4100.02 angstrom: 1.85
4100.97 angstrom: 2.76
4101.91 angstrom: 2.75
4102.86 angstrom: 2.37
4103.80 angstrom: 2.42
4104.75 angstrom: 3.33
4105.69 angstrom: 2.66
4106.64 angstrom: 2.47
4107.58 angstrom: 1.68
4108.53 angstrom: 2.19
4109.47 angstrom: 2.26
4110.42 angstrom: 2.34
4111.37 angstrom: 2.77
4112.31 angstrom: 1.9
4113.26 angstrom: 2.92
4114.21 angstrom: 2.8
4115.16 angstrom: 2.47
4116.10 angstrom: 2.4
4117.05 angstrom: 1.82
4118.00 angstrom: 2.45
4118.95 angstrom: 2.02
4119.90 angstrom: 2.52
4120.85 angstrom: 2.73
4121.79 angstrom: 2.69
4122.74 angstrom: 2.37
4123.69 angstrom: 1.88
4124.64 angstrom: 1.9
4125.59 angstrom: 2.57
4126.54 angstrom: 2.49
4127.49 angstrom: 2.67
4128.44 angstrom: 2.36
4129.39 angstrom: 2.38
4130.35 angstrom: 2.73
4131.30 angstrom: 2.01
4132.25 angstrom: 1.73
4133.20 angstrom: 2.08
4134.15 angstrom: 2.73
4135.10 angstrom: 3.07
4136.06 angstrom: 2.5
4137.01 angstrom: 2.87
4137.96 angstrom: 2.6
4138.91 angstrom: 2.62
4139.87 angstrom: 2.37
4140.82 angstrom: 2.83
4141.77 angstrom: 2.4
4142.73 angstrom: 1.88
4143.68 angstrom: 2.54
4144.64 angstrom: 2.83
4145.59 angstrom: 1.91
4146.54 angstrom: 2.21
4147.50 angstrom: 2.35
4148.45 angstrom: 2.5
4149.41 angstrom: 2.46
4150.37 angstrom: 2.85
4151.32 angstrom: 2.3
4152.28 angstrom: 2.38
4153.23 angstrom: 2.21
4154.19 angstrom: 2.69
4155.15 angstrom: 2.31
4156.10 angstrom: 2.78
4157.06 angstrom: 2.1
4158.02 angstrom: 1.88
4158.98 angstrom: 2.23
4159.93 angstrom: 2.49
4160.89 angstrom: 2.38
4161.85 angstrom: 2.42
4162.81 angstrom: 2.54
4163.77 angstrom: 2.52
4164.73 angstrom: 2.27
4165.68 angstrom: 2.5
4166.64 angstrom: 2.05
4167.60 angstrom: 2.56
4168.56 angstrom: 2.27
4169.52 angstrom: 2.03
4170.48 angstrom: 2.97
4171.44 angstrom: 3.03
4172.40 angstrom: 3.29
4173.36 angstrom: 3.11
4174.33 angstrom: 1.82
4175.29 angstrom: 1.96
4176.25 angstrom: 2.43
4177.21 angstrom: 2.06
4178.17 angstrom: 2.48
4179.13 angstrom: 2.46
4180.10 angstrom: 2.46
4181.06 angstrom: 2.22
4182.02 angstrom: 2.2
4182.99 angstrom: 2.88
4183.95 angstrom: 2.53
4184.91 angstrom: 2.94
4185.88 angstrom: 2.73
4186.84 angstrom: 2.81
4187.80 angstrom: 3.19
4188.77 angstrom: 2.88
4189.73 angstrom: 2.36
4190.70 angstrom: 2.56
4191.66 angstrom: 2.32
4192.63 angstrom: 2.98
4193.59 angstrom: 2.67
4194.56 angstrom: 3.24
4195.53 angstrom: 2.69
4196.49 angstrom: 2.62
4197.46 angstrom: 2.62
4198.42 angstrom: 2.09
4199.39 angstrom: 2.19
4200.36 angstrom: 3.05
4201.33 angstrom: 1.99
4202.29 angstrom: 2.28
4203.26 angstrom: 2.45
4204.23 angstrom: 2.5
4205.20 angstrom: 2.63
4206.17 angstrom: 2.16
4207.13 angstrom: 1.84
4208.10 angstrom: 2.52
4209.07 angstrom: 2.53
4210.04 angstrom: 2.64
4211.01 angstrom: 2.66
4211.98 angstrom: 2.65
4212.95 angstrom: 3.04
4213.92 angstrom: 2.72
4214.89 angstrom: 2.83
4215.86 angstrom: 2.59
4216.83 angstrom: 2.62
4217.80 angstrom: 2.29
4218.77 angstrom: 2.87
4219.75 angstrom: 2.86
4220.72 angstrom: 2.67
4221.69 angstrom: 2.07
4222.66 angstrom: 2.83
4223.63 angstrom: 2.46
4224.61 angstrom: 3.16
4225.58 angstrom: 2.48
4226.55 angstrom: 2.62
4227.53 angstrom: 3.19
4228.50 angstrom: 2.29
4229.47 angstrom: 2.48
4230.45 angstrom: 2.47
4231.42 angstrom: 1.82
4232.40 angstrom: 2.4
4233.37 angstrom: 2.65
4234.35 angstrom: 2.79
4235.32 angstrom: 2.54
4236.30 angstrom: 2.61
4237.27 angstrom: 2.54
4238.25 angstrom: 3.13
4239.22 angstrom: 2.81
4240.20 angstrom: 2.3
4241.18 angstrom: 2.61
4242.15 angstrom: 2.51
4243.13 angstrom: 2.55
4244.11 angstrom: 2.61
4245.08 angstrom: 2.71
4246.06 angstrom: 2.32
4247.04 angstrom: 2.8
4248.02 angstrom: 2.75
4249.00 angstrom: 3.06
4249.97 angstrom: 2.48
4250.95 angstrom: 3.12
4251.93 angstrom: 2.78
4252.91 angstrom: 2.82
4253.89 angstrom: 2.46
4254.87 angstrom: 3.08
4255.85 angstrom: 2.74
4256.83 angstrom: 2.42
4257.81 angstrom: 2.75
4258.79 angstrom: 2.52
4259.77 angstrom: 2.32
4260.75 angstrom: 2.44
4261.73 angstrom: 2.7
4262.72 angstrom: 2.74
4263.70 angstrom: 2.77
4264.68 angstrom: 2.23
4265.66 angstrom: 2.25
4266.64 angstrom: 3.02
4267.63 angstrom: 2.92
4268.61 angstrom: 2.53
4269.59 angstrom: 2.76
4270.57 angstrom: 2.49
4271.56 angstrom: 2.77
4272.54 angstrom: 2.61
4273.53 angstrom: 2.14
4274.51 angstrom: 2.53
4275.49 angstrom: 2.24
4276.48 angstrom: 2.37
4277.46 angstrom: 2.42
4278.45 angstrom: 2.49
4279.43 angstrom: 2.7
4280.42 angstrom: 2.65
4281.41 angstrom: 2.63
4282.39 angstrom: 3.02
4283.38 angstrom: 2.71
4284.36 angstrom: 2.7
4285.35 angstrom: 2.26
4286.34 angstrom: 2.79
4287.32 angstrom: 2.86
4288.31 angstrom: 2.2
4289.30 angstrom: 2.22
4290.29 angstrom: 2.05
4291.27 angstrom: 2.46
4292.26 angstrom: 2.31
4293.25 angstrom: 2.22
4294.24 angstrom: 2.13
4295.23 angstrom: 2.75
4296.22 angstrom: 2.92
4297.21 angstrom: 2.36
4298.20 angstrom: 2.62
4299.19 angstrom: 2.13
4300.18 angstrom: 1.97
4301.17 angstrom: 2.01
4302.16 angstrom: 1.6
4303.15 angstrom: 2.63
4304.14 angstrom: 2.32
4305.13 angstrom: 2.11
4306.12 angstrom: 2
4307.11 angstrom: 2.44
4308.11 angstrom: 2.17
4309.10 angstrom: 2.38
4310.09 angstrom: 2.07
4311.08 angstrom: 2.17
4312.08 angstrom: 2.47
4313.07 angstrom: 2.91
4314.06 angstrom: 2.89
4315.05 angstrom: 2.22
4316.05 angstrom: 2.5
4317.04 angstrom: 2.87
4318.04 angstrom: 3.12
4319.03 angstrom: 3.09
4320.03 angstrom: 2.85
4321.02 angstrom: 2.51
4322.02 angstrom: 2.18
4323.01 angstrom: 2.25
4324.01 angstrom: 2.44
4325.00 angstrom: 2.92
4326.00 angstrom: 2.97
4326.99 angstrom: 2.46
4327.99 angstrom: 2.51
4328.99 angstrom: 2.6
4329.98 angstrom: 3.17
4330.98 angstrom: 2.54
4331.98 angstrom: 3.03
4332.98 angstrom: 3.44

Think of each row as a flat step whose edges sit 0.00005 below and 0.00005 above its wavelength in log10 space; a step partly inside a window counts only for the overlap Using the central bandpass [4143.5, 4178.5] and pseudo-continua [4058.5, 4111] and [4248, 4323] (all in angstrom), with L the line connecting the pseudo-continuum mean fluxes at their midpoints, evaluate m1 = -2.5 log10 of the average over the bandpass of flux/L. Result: 0.10 mag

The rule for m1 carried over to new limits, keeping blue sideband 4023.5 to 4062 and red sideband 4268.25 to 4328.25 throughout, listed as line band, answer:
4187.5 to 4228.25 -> -0.014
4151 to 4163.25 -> 0.115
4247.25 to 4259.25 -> -0.093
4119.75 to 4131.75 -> 0.109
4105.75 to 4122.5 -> 0.123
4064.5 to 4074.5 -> -0.105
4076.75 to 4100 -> -0.012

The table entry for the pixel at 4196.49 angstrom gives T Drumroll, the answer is 2.62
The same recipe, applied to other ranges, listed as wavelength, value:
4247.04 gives 2.8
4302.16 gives 1.6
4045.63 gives 2.38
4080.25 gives 2.78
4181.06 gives 2.22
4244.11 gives 2.61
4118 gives 2.45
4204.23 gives 2.5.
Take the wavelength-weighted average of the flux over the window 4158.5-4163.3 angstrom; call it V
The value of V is 2.41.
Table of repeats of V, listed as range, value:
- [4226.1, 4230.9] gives 2.61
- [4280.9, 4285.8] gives 2.67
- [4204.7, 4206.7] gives 2.39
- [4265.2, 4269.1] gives 2.68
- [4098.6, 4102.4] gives 2.61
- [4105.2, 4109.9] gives 2.26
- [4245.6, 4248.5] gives 2.62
